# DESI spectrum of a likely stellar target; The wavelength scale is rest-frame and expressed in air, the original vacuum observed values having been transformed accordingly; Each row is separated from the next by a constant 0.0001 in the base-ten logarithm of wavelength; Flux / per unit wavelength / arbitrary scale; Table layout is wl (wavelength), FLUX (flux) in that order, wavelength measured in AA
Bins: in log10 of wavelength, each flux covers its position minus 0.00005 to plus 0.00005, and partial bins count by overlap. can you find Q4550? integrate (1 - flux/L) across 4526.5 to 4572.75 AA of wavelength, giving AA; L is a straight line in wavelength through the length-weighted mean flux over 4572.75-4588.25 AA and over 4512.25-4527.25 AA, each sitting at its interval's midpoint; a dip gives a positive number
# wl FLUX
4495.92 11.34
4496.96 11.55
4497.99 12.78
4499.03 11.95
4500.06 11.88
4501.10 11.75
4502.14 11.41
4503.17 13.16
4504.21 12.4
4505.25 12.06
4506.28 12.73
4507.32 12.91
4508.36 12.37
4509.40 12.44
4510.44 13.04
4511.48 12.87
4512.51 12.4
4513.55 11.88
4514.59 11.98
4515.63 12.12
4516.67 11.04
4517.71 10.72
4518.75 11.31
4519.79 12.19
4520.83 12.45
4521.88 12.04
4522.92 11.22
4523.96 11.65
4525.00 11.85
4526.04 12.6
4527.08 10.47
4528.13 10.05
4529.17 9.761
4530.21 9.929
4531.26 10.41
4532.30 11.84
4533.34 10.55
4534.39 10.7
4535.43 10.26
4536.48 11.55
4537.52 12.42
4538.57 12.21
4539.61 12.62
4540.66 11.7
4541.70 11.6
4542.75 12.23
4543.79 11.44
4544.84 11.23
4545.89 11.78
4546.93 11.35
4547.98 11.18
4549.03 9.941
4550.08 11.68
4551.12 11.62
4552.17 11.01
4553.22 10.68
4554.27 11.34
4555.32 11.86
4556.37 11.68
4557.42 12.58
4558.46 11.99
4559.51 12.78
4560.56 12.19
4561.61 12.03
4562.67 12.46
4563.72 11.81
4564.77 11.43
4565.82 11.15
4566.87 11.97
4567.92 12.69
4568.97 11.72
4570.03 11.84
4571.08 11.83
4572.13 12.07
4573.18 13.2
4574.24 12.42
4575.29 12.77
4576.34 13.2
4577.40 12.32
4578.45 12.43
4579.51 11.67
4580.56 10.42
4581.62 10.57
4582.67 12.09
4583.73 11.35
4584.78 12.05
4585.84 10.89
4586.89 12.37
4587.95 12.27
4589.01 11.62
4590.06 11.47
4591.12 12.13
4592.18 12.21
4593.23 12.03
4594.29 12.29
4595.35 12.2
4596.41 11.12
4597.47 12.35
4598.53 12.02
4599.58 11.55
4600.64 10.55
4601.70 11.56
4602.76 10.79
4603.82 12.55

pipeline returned 1.4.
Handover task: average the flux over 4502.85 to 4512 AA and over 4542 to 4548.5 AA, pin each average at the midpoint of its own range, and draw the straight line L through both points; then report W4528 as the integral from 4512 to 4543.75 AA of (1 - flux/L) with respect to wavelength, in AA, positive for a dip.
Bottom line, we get 1.5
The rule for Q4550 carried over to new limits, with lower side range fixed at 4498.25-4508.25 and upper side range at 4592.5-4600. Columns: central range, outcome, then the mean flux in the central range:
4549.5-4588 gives 0.5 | 11.9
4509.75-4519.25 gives 0.2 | 11.9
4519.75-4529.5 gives 0.6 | 11.4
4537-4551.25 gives 0.6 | 11.6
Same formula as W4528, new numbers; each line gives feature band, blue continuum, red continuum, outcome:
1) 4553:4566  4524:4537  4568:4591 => -0.44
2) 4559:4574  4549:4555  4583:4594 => -0.85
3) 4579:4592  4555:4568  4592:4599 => 0.47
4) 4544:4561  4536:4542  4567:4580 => 0.85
